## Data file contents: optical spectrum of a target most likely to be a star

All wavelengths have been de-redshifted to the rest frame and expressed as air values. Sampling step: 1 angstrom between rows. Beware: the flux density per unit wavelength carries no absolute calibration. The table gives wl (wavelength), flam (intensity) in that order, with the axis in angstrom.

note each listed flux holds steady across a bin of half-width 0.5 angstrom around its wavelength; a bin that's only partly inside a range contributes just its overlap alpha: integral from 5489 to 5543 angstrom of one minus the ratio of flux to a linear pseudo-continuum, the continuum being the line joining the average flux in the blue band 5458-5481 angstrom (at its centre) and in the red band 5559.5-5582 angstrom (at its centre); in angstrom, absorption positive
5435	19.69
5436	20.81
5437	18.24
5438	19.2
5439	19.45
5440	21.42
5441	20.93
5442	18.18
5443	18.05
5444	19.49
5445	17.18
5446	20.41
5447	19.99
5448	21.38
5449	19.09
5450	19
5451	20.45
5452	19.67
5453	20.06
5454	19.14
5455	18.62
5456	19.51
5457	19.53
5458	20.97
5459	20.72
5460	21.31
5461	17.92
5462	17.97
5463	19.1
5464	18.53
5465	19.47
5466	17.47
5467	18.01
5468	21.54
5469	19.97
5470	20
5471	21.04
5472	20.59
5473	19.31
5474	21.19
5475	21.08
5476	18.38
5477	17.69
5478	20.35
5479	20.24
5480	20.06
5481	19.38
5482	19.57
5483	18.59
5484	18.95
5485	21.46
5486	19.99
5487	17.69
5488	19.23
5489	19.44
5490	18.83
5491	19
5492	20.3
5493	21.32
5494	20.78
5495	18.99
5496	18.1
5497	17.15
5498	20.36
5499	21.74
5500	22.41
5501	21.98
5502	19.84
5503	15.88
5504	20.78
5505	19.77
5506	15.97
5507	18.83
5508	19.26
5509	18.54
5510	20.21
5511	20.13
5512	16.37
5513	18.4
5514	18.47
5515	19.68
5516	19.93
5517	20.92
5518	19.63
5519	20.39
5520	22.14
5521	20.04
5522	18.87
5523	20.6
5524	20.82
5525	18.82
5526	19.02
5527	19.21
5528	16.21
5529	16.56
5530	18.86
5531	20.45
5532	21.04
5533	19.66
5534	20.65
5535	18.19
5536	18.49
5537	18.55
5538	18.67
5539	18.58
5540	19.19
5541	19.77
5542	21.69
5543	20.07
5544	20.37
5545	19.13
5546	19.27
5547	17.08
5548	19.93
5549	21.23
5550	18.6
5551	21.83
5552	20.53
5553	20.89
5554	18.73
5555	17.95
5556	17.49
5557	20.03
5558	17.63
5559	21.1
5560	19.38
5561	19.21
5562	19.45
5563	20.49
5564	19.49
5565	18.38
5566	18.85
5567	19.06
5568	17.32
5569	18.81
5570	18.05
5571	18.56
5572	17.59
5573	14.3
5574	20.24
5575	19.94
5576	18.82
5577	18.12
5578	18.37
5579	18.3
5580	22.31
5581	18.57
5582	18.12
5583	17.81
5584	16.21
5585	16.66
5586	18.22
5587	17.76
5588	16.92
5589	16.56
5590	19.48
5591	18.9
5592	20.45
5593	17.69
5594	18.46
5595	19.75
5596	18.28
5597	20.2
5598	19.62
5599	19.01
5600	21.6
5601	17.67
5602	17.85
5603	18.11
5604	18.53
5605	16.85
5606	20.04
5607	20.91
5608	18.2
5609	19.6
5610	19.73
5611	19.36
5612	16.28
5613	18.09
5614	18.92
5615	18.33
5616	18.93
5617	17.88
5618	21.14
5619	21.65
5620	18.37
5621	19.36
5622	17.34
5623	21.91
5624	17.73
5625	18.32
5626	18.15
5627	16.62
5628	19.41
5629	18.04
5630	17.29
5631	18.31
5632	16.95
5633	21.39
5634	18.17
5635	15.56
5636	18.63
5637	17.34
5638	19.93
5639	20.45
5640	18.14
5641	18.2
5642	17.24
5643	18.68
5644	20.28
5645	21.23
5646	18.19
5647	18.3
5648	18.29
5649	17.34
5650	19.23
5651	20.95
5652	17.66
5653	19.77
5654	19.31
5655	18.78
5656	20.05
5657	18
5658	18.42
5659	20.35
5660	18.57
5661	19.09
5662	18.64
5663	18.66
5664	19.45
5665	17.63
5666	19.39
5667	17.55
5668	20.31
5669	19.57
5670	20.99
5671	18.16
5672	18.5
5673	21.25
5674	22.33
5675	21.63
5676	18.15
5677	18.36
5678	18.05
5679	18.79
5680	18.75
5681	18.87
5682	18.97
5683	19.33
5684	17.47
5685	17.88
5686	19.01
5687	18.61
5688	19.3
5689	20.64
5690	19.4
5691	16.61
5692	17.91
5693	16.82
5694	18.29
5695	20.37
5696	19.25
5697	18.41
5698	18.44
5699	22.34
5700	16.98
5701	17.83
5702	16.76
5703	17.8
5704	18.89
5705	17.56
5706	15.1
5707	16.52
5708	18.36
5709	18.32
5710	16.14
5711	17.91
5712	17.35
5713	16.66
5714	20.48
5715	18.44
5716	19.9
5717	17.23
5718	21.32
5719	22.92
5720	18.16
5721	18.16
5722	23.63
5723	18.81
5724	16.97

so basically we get -0.5 angstrom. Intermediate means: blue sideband 19.7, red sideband 18.8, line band 19.4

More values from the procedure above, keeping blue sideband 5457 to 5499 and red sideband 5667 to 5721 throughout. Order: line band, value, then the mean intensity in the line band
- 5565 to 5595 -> 1.35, 18.3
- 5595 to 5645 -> 0.63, 18.8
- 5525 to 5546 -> 0.16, 19.2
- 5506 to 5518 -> 0.25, 19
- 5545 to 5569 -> -0.02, 19.3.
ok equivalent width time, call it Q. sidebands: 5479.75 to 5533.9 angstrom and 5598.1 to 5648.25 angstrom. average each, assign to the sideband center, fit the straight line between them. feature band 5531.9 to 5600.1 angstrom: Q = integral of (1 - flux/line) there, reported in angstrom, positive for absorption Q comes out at 0.4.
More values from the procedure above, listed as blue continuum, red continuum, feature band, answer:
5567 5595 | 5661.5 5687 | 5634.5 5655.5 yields 0.1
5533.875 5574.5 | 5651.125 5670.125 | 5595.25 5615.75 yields 0.2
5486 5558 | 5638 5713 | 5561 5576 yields 0.4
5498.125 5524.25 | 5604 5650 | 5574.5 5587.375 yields 0.5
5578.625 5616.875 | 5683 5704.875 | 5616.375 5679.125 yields -1.2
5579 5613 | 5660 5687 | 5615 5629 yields -0.1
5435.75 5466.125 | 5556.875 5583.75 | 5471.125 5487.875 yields -0.3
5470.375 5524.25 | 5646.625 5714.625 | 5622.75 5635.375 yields 0.5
